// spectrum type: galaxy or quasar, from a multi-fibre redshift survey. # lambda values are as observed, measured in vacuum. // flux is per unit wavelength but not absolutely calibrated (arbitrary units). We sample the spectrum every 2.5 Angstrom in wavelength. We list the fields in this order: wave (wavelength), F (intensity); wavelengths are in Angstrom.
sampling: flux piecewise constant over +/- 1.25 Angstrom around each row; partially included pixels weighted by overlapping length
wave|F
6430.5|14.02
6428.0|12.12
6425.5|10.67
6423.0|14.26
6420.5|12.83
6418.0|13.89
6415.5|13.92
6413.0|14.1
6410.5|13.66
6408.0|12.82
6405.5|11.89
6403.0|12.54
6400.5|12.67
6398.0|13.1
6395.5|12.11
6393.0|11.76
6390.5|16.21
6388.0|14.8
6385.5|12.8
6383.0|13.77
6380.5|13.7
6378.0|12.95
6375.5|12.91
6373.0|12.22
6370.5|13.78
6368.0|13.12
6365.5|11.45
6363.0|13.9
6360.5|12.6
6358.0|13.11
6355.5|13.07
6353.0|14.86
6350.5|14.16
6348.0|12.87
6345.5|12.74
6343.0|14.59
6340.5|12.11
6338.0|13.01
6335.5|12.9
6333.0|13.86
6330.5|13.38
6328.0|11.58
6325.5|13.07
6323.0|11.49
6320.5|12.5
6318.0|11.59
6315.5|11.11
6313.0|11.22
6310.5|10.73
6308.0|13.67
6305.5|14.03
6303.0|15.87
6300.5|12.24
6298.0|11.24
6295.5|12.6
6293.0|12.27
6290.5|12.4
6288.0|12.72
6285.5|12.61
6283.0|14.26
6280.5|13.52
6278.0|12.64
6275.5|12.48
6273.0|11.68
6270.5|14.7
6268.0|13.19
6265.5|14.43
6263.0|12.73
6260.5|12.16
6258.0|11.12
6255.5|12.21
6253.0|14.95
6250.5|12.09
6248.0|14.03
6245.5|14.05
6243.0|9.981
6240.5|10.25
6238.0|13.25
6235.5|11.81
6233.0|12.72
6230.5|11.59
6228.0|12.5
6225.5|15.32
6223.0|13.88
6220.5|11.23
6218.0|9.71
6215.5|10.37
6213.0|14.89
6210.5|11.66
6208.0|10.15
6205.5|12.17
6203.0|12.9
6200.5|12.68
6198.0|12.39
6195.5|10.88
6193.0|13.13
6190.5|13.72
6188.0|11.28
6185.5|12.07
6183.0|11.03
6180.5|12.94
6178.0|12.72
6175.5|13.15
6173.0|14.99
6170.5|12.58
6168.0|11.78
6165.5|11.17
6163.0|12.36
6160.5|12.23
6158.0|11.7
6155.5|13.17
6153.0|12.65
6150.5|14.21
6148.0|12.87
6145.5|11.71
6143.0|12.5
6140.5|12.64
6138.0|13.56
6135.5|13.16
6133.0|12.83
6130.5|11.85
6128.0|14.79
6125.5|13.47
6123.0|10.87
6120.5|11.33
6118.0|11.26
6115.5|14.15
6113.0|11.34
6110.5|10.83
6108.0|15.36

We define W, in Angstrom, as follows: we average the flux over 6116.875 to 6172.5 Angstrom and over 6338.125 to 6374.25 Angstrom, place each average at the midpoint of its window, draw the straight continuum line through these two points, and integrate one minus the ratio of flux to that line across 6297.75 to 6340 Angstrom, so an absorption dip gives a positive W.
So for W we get 1.6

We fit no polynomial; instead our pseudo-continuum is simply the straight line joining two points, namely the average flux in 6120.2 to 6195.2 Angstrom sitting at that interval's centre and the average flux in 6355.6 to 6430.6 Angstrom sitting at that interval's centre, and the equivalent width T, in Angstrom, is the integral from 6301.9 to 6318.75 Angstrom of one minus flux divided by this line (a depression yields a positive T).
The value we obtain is 0.4 Angstrom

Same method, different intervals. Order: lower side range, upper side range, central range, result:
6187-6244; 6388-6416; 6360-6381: 0.1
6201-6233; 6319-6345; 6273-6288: -0.5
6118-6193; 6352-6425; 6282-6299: 0.5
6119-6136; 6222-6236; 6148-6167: 0.3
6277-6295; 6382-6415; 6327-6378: 0.0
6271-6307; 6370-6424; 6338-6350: 0.0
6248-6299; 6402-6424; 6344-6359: -0.4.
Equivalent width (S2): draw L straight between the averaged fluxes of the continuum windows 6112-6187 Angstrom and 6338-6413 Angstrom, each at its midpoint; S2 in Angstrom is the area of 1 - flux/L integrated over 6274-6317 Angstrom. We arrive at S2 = 1.0 Angstrom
